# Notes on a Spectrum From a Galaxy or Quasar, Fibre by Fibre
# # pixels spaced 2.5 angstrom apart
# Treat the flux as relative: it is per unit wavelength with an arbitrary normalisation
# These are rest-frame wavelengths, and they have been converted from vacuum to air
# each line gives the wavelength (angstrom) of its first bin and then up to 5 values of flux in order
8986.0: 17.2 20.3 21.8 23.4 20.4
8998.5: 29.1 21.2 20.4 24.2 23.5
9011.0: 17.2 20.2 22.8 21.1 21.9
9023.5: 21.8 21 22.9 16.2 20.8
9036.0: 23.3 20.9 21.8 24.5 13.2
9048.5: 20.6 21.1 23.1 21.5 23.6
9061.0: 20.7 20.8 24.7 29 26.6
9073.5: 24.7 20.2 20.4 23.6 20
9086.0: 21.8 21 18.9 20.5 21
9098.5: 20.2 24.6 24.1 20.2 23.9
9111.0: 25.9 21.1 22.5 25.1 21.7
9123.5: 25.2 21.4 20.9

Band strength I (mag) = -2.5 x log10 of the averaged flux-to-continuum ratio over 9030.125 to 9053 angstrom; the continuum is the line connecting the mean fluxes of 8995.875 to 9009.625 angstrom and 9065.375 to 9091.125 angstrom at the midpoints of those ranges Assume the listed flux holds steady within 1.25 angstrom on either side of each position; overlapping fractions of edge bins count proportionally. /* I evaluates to 0.14 mag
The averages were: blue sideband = 23.4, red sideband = 22.9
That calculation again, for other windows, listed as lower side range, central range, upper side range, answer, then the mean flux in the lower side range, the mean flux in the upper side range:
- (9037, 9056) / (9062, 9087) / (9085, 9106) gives -0.098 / 20.8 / 21.4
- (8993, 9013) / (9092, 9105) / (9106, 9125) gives 0.059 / 22.3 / 23.4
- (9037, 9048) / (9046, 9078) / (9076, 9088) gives -0.093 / 20.2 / 21.3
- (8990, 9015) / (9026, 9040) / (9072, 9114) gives 0.062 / 22.1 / 21.9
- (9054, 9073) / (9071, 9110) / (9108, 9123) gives 0.085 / 23.8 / 23.4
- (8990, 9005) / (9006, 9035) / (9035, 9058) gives 0.050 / 22.8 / 21.2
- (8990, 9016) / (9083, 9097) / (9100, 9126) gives 0.126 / 22.2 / 23.3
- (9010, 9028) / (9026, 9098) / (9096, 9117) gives 0.008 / 21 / 22.7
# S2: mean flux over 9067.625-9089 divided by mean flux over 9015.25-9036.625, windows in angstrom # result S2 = 1.08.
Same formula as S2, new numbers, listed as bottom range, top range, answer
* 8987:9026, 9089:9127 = 1.02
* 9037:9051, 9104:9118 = 1.13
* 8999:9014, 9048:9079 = 1.06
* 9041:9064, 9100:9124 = 1.11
